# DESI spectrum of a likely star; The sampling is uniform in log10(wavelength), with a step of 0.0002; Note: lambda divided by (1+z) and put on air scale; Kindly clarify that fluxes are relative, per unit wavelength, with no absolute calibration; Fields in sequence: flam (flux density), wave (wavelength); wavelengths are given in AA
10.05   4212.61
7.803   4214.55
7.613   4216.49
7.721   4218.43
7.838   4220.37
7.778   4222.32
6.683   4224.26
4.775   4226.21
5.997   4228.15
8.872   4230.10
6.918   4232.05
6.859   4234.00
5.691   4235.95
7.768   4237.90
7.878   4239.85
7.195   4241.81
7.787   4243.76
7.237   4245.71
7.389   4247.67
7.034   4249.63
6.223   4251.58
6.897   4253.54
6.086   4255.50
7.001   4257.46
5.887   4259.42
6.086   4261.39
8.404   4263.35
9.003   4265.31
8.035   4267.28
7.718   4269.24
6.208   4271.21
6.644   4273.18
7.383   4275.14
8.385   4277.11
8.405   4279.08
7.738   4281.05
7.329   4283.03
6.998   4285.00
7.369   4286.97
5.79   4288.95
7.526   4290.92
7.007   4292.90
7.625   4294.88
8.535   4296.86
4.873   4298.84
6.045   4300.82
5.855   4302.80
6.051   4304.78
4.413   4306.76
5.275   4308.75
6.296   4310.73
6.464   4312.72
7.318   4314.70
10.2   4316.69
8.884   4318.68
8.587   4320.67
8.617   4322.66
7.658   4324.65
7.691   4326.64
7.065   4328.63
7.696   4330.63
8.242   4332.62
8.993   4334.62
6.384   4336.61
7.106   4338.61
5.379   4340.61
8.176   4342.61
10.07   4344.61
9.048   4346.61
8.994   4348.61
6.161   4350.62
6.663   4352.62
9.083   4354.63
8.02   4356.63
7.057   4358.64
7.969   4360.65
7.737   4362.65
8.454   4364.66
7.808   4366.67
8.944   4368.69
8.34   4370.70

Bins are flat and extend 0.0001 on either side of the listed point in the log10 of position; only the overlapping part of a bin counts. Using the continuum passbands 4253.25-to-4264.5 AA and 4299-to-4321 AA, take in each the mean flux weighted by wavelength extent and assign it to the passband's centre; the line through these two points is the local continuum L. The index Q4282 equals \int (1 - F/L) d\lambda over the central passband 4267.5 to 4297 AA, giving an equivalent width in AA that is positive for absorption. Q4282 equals -2.7 AA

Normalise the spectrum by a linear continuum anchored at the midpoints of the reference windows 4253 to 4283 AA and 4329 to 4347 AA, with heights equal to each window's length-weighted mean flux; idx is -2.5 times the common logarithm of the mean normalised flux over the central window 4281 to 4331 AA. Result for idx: 0.076 mag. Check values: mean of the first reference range 7.33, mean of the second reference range 7.83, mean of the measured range 7.09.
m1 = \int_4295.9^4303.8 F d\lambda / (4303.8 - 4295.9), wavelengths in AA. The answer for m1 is 6.32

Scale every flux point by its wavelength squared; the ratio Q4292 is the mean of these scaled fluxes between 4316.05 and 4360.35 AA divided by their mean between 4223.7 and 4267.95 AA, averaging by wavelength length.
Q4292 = 1.18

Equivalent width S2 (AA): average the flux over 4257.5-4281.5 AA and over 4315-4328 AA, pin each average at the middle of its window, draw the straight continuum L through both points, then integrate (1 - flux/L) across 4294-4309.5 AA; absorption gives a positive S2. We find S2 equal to 3.8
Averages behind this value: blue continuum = 7.47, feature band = 6.08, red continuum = 8.49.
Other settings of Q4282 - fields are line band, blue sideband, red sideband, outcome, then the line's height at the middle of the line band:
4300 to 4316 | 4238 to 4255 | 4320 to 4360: 3.3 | 7.61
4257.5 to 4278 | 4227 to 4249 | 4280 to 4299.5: -0.6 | 7.16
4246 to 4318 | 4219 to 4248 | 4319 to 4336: 5.7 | 7.6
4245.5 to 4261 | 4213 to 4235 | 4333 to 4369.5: 1.5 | 7.39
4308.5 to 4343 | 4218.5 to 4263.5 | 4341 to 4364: 0.8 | 7.77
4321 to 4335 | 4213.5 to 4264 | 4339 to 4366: -0.5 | 7.71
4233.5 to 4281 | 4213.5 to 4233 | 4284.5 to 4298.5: -0.3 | 7.19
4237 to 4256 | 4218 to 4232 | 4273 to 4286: 0.3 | 7.28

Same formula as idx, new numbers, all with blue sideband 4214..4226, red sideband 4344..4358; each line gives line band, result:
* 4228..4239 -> 0.05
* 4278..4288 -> 0.03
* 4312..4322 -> -0.05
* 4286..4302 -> 0.15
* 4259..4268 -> 0.01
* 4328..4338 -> 0.06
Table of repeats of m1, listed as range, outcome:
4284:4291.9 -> 6.93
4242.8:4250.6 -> 7.36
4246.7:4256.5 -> 6.73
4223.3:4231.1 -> 6.58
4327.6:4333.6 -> 7.67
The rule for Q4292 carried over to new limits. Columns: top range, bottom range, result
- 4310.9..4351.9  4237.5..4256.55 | 1.15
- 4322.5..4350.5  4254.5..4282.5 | 1.10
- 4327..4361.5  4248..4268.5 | 1.14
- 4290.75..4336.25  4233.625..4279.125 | 1.03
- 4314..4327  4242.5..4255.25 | 1.25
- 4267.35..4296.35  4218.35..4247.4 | 1.05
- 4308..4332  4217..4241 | 1.13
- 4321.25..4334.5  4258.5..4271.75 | 1.11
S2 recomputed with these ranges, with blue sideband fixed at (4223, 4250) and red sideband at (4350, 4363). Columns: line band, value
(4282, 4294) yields 0.39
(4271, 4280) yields -0.39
